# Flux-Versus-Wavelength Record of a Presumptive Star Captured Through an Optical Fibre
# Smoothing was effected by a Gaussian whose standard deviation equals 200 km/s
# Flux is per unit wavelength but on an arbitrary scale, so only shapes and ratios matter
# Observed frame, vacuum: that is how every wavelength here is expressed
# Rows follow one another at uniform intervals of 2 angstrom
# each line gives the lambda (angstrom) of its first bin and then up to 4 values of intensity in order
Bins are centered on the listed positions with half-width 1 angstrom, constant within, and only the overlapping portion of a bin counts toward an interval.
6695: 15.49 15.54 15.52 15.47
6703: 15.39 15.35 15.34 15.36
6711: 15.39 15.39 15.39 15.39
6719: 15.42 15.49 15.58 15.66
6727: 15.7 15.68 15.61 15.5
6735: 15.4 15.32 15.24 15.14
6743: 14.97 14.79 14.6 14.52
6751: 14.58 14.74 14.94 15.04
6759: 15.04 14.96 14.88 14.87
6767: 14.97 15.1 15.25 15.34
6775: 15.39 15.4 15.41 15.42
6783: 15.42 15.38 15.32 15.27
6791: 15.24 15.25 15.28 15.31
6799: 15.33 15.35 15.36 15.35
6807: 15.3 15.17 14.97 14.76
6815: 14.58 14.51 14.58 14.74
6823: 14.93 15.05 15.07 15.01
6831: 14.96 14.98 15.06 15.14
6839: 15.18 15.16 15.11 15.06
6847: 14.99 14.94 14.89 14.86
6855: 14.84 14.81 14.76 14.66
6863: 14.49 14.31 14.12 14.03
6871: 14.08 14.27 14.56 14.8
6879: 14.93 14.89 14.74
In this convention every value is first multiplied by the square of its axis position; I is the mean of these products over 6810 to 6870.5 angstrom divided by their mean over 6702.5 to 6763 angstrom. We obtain 1.00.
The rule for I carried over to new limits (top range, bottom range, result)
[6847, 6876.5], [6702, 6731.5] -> 0.98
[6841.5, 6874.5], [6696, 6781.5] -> 1.00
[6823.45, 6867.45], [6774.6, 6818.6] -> 0.99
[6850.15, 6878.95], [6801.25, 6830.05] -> 0.99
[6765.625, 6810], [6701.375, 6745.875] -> 1.01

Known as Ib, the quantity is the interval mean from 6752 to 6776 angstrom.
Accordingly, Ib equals 15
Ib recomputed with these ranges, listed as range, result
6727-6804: 15.2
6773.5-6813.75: 15.3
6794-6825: 15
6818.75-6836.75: 15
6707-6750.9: 15.3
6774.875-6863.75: 15.1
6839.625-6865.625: 14.8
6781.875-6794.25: 15.3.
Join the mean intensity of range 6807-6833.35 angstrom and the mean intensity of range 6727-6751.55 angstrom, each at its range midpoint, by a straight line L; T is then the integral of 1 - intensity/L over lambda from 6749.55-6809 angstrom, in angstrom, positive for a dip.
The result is -0.67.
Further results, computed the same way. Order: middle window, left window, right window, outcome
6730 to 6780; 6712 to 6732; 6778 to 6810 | 1.2 angstrom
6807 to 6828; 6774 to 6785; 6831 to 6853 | 0.4 angstrom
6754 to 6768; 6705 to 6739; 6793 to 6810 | 0.4 angstrom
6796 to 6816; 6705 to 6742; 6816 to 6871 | -0.2 angstrom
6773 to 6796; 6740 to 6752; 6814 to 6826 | -0.9 angstrom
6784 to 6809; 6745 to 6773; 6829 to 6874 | -0.8 angstrom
